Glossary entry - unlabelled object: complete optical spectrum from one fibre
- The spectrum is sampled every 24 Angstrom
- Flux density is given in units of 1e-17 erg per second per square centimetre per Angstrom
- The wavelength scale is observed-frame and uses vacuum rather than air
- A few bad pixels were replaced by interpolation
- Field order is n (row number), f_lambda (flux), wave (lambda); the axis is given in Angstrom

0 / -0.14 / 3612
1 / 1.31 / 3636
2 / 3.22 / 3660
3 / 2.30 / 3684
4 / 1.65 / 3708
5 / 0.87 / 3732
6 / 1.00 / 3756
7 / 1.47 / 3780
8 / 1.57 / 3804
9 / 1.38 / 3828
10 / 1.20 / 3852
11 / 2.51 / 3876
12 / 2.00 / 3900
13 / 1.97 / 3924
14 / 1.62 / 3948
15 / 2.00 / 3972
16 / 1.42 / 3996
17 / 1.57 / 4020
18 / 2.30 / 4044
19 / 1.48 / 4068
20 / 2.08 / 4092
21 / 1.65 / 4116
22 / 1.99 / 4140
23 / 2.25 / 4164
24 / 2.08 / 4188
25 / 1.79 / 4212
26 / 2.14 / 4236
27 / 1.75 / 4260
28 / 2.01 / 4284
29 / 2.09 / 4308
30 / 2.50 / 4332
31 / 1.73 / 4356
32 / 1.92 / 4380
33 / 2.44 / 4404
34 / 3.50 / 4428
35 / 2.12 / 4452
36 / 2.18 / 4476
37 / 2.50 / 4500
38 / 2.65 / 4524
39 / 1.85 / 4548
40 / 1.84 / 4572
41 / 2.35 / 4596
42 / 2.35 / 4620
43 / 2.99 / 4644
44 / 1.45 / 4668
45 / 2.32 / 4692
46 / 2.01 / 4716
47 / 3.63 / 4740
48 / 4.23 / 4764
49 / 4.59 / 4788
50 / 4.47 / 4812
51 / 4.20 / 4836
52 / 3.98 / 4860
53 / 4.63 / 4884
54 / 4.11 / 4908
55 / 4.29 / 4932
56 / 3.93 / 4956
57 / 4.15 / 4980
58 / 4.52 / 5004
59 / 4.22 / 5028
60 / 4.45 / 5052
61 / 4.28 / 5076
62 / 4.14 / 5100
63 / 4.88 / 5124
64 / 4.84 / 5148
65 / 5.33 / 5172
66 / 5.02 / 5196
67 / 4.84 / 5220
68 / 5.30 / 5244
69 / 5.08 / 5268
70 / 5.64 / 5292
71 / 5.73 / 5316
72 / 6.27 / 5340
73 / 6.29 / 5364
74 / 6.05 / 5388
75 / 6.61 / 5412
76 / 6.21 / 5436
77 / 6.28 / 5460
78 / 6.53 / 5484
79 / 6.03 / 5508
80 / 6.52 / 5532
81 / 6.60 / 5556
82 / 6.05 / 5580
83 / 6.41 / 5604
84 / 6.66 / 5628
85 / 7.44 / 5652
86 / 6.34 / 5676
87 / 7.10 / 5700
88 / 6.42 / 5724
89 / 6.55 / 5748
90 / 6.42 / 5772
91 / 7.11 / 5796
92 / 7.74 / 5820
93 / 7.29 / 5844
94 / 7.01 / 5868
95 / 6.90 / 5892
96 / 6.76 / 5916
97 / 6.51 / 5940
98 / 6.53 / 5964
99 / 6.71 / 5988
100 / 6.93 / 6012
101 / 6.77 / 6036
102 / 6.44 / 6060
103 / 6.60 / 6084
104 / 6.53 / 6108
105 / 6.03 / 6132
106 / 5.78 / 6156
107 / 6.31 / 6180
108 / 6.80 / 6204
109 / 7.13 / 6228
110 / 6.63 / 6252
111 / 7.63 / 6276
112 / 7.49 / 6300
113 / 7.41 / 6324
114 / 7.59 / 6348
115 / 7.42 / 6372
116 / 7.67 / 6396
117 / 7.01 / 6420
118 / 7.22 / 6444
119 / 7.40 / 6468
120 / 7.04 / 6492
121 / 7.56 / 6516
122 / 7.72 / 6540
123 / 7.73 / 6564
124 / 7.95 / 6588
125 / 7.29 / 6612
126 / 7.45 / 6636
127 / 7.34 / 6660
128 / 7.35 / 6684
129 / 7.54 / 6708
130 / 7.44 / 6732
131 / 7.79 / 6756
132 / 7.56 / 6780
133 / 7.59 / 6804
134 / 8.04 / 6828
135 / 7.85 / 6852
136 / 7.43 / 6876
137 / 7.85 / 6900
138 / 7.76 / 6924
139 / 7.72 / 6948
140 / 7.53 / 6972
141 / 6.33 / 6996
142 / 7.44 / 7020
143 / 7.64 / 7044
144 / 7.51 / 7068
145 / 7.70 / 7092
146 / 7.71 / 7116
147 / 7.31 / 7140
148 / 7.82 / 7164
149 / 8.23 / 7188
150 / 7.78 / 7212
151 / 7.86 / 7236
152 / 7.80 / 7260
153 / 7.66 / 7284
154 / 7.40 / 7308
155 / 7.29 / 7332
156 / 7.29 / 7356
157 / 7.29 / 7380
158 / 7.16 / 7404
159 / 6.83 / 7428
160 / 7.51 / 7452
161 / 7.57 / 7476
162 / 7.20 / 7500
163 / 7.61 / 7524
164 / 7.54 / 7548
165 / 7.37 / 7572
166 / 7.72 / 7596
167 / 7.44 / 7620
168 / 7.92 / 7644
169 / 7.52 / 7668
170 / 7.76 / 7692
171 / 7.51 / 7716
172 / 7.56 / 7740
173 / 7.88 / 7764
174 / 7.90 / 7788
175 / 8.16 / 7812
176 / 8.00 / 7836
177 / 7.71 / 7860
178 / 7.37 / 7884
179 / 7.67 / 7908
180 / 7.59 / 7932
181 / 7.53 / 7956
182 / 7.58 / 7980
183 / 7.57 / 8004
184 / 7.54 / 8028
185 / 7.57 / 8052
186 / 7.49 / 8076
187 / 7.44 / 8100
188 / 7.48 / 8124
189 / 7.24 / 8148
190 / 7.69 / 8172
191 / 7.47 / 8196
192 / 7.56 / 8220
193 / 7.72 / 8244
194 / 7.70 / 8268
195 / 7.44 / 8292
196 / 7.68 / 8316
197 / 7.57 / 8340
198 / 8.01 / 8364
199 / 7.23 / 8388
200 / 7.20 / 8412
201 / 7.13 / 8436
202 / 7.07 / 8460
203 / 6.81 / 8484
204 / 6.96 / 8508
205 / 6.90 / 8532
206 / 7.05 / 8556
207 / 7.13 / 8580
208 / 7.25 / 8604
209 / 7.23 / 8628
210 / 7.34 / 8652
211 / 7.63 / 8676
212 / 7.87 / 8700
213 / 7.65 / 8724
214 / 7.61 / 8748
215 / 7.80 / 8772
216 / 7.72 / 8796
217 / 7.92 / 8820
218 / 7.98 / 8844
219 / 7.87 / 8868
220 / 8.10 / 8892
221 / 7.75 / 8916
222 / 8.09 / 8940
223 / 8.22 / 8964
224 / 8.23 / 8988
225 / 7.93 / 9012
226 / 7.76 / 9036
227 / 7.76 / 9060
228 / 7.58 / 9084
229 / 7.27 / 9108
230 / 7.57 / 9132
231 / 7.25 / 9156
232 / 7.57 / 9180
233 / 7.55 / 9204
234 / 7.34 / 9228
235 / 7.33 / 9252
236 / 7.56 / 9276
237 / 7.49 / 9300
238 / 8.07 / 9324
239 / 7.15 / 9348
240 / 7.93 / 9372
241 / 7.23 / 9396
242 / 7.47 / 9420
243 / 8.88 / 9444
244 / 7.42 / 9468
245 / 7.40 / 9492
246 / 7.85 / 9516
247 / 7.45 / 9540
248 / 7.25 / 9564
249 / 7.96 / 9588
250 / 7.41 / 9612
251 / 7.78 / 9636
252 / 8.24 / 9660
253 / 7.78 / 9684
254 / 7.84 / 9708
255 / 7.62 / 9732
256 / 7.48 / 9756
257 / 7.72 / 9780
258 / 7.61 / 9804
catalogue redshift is 0.187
